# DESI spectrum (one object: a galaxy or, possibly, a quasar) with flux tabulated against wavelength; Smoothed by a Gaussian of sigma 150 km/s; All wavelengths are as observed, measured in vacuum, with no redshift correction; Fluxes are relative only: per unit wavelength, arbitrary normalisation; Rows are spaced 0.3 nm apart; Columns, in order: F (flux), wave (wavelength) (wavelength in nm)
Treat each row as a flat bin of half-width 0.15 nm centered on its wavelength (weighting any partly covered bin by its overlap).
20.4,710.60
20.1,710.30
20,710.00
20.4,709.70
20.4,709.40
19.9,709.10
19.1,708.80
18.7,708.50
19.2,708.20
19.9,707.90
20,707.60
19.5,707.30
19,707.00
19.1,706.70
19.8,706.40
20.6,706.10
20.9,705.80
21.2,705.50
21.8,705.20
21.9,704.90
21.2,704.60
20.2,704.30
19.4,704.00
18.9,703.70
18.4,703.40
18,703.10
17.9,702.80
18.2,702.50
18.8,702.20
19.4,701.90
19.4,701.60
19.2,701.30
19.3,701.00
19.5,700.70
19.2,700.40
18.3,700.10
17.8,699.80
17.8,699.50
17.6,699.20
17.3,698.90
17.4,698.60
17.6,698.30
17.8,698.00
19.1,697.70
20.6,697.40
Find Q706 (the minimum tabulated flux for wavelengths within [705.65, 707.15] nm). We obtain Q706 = 19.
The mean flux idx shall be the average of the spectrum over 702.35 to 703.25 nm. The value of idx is 18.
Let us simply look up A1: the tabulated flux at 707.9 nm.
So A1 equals 19.9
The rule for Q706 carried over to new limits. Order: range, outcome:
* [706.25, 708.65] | 18.7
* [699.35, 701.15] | 17.8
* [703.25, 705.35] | 18.4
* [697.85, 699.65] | 17.3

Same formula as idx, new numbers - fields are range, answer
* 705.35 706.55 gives 20.6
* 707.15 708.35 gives 19.6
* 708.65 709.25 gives 19.5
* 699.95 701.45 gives 19.1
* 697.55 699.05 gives 17.8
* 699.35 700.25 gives 18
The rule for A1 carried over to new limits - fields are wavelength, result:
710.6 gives 20.4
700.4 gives 19.2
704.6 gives 21.2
